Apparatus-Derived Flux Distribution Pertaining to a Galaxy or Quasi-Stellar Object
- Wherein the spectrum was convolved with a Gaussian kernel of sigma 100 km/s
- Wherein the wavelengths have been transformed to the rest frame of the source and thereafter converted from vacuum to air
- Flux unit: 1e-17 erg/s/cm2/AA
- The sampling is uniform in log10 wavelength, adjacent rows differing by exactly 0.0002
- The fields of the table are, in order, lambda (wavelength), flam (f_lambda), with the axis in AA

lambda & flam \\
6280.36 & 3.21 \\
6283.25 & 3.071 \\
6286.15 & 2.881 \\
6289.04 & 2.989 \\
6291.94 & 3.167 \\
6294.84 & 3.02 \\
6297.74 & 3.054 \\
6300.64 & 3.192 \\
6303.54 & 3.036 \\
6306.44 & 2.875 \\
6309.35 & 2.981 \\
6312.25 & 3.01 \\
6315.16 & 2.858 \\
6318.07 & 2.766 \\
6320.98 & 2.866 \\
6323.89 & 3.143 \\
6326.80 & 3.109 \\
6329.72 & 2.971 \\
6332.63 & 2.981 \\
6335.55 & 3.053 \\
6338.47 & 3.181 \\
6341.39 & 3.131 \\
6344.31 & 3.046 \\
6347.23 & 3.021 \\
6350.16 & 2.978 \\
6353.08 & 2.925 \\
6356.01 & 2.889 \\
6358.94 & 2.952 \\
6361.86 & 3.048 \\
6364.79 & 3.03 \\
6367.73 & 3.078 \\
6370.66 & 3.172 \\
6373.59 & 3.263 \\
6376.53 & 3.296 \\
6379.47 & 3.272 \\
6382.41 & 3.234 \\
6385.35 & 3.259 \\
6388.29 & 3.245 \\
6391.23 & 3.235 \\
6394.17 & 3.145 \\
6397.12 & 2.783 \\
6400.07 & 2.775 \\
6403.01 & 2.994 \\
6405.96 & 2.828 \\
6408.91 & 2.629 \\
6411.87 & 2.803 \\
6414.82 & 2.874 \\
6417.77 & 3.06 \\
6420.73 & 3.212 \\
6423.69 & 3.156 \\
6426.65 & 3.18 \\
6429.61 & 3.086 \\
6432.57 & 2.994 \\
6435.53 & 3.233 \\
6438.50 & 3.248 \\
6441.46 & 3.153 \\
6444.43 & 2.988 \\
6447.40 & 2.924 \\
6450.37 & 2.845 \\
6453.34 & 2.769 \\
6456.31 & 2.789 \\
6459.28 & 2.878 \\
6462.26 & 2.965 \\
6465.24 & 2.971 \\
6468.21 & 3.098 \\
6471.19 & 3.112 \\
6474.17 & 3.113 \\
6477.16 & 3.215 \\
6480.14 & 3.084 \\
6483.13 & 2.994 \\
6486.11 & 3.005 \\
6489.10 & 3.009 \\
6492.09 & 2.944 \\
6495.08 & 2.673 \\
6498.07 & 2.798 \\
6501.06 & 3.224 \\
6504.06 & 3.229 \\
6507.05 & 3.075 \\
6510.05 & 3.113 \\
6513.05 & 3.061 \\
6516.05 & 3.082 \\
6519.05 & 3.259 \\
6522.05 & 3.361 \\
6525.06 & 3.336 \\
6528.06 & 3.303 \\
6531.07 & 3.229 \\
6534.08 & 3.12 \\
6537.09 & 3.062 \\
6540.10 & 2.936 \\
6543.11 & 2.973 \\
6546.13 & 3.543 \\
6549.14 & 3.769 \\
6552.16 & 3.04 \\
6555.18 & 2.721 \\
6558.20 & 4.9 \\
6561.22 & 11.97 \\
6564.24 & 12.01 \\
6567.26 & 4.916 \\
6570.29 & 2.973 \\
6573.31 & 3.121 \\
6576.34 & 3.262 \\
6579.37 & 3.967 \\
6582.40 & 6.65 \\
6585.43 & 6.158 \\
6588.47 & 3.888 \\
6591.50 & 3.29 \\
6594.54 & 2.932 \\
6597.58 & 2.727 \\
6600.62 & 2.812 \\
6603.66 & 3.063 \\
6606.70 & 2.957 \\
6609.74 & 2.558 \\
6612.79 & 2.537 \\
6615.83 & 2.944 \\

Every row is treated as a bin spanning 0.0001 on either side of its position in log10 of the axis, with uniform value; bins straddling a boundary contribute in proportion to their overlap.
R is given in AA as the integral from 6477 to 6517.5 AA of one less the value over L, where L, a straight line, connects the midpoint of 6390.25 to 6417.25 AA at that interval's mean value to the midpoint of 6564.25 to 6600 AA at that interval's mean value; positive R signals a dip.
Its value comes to 6.7 AA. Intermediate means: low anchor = 2.9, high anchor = 4.3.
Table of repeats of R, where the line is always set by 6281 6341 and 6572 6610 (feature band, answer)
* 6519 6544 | 2.57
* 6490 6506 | 2.24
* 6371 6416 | 2.29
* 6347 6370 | 0.98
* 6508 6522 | 1.40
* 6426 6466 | 4.05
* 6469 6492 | 2.36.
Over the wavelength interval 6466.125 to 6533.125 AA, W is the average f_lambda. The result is 3.1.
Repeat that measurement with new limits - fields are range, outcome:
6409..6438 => 3.05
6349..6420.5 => 3.04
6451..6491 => 3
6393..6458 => 2.97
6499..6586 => 4.12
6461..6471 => 3.03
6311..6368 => 3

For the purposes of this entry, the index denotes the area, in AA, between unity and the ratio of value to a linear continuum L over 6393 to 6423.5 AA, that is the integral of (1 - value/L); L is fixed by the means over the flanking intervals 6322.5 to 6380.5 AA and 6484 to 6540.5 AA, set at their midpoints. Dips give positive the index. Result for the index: 1.63 AA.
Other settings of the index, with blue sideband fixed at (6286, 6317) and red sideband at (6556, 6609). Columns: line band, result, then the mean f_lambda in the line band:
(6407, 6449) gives 8.3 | 3.04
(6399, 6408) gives 1.9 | 2.86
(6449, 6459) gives 2.9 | 2.81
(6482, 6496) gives 4.1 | 2.93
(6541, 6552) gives 2.8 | 3.35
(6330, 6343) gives 0.6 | 3.08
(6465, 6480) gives 3.5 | 3.11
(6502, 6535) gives 8.7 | 3.2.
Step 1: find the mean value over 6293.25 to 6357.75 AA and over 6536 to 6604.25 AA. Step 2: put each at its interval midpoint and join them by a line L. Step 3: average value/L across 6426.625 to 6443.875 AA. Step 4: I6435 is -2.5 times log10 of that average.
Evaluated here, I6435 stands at 0.16 mag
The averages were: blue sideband 3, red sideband 4.4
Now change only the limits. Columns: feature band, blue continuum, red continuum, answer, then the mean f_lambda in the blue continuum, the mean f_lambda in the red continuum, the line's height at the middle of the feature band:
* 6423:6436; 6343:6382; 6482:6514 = -0.03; 3.08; 3.01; 3.05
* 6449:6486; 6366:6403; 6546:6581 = 0.33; 3.14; 5.08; 4.04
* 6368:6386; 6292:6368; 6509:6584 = 0.01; 3.01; 4.2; 3.27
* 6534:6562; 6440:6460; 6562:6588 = 0.23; 2.91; 5.51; 4.95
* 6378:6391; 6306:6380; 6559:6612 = 0.02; 3.03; 4.63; 3.31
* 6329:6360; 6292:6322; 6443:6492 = -0.01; 2.98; 2.98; 2.98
